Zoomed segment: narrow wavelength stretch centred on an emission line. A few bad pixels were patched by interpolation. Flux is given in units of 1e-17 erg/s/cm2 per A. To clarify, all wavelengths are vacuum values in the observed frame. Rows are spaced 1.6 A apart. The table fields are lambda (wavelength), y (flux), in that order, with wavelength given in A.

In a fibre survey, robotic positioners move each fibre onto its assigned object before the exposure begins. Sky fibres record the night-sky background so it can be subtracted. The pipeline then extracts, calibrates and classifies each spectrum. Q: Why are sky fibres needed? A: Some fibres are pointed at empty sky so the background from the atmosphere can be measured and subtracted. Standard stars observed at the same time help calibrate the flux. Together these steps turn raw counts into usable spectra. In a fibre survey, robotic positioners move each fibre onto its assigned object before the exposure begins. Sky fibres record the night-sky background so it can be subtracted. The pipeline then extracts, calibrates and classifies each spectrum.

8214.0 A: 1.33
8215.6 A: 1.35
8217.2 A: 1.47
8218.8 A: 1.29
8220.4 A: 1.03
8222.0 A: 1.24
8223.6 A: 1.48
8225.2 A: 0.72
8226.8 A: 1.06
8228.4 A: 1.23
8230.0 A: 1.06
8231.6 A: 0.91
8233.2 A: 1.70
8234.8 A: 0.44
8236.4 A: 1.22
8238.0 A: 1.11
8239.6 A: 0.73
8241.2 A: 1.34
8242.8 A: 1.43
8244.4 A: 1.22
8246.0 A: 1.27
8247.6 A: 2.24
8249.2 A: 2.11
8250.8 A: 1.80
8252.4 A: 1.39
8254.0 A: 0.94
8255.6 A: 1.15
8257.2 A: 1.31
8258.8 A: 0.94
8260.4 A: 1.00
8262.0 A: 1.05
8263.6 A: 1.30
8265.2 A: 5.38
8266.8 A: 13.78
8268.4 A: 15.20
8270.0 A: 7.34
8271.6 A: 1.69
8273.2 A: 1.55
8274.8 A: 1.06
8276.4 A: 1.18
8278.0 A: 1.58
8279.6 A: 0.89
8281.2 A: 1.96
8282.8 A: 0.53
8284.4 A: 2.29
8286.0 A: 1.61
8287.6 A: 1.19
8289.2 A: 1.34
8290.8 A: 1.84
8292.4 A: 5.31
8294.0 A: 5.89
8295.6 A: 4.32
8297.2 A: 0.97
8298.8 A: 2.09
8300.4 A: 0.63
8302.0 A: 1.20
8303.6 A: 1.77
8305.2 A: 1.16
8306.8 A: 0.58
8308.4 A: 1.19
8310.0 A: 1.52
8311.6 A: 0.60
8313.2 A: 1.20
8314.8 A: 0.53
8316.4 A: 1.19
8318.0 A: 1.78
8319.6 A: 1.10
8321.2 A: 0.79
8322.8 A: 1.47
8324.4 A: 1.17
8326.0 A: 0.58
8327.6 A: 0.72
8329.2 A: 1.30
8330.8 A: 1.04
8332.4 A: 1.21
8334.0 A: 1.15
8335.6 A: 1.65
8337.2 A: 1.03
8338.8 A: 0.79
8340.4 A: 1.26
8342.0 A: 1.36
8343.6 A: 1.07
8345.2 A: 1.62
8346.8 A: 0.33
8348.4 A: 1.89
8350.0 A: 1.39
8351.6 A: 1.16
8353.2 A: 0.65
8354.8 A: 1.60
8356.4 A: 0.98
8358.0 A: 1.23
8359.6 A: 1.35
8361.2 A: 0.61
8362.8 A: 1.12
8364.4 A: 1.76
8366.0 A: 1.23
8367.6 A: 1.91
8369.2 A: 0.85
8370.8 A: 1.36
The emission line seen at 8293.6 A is [N II] 6583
